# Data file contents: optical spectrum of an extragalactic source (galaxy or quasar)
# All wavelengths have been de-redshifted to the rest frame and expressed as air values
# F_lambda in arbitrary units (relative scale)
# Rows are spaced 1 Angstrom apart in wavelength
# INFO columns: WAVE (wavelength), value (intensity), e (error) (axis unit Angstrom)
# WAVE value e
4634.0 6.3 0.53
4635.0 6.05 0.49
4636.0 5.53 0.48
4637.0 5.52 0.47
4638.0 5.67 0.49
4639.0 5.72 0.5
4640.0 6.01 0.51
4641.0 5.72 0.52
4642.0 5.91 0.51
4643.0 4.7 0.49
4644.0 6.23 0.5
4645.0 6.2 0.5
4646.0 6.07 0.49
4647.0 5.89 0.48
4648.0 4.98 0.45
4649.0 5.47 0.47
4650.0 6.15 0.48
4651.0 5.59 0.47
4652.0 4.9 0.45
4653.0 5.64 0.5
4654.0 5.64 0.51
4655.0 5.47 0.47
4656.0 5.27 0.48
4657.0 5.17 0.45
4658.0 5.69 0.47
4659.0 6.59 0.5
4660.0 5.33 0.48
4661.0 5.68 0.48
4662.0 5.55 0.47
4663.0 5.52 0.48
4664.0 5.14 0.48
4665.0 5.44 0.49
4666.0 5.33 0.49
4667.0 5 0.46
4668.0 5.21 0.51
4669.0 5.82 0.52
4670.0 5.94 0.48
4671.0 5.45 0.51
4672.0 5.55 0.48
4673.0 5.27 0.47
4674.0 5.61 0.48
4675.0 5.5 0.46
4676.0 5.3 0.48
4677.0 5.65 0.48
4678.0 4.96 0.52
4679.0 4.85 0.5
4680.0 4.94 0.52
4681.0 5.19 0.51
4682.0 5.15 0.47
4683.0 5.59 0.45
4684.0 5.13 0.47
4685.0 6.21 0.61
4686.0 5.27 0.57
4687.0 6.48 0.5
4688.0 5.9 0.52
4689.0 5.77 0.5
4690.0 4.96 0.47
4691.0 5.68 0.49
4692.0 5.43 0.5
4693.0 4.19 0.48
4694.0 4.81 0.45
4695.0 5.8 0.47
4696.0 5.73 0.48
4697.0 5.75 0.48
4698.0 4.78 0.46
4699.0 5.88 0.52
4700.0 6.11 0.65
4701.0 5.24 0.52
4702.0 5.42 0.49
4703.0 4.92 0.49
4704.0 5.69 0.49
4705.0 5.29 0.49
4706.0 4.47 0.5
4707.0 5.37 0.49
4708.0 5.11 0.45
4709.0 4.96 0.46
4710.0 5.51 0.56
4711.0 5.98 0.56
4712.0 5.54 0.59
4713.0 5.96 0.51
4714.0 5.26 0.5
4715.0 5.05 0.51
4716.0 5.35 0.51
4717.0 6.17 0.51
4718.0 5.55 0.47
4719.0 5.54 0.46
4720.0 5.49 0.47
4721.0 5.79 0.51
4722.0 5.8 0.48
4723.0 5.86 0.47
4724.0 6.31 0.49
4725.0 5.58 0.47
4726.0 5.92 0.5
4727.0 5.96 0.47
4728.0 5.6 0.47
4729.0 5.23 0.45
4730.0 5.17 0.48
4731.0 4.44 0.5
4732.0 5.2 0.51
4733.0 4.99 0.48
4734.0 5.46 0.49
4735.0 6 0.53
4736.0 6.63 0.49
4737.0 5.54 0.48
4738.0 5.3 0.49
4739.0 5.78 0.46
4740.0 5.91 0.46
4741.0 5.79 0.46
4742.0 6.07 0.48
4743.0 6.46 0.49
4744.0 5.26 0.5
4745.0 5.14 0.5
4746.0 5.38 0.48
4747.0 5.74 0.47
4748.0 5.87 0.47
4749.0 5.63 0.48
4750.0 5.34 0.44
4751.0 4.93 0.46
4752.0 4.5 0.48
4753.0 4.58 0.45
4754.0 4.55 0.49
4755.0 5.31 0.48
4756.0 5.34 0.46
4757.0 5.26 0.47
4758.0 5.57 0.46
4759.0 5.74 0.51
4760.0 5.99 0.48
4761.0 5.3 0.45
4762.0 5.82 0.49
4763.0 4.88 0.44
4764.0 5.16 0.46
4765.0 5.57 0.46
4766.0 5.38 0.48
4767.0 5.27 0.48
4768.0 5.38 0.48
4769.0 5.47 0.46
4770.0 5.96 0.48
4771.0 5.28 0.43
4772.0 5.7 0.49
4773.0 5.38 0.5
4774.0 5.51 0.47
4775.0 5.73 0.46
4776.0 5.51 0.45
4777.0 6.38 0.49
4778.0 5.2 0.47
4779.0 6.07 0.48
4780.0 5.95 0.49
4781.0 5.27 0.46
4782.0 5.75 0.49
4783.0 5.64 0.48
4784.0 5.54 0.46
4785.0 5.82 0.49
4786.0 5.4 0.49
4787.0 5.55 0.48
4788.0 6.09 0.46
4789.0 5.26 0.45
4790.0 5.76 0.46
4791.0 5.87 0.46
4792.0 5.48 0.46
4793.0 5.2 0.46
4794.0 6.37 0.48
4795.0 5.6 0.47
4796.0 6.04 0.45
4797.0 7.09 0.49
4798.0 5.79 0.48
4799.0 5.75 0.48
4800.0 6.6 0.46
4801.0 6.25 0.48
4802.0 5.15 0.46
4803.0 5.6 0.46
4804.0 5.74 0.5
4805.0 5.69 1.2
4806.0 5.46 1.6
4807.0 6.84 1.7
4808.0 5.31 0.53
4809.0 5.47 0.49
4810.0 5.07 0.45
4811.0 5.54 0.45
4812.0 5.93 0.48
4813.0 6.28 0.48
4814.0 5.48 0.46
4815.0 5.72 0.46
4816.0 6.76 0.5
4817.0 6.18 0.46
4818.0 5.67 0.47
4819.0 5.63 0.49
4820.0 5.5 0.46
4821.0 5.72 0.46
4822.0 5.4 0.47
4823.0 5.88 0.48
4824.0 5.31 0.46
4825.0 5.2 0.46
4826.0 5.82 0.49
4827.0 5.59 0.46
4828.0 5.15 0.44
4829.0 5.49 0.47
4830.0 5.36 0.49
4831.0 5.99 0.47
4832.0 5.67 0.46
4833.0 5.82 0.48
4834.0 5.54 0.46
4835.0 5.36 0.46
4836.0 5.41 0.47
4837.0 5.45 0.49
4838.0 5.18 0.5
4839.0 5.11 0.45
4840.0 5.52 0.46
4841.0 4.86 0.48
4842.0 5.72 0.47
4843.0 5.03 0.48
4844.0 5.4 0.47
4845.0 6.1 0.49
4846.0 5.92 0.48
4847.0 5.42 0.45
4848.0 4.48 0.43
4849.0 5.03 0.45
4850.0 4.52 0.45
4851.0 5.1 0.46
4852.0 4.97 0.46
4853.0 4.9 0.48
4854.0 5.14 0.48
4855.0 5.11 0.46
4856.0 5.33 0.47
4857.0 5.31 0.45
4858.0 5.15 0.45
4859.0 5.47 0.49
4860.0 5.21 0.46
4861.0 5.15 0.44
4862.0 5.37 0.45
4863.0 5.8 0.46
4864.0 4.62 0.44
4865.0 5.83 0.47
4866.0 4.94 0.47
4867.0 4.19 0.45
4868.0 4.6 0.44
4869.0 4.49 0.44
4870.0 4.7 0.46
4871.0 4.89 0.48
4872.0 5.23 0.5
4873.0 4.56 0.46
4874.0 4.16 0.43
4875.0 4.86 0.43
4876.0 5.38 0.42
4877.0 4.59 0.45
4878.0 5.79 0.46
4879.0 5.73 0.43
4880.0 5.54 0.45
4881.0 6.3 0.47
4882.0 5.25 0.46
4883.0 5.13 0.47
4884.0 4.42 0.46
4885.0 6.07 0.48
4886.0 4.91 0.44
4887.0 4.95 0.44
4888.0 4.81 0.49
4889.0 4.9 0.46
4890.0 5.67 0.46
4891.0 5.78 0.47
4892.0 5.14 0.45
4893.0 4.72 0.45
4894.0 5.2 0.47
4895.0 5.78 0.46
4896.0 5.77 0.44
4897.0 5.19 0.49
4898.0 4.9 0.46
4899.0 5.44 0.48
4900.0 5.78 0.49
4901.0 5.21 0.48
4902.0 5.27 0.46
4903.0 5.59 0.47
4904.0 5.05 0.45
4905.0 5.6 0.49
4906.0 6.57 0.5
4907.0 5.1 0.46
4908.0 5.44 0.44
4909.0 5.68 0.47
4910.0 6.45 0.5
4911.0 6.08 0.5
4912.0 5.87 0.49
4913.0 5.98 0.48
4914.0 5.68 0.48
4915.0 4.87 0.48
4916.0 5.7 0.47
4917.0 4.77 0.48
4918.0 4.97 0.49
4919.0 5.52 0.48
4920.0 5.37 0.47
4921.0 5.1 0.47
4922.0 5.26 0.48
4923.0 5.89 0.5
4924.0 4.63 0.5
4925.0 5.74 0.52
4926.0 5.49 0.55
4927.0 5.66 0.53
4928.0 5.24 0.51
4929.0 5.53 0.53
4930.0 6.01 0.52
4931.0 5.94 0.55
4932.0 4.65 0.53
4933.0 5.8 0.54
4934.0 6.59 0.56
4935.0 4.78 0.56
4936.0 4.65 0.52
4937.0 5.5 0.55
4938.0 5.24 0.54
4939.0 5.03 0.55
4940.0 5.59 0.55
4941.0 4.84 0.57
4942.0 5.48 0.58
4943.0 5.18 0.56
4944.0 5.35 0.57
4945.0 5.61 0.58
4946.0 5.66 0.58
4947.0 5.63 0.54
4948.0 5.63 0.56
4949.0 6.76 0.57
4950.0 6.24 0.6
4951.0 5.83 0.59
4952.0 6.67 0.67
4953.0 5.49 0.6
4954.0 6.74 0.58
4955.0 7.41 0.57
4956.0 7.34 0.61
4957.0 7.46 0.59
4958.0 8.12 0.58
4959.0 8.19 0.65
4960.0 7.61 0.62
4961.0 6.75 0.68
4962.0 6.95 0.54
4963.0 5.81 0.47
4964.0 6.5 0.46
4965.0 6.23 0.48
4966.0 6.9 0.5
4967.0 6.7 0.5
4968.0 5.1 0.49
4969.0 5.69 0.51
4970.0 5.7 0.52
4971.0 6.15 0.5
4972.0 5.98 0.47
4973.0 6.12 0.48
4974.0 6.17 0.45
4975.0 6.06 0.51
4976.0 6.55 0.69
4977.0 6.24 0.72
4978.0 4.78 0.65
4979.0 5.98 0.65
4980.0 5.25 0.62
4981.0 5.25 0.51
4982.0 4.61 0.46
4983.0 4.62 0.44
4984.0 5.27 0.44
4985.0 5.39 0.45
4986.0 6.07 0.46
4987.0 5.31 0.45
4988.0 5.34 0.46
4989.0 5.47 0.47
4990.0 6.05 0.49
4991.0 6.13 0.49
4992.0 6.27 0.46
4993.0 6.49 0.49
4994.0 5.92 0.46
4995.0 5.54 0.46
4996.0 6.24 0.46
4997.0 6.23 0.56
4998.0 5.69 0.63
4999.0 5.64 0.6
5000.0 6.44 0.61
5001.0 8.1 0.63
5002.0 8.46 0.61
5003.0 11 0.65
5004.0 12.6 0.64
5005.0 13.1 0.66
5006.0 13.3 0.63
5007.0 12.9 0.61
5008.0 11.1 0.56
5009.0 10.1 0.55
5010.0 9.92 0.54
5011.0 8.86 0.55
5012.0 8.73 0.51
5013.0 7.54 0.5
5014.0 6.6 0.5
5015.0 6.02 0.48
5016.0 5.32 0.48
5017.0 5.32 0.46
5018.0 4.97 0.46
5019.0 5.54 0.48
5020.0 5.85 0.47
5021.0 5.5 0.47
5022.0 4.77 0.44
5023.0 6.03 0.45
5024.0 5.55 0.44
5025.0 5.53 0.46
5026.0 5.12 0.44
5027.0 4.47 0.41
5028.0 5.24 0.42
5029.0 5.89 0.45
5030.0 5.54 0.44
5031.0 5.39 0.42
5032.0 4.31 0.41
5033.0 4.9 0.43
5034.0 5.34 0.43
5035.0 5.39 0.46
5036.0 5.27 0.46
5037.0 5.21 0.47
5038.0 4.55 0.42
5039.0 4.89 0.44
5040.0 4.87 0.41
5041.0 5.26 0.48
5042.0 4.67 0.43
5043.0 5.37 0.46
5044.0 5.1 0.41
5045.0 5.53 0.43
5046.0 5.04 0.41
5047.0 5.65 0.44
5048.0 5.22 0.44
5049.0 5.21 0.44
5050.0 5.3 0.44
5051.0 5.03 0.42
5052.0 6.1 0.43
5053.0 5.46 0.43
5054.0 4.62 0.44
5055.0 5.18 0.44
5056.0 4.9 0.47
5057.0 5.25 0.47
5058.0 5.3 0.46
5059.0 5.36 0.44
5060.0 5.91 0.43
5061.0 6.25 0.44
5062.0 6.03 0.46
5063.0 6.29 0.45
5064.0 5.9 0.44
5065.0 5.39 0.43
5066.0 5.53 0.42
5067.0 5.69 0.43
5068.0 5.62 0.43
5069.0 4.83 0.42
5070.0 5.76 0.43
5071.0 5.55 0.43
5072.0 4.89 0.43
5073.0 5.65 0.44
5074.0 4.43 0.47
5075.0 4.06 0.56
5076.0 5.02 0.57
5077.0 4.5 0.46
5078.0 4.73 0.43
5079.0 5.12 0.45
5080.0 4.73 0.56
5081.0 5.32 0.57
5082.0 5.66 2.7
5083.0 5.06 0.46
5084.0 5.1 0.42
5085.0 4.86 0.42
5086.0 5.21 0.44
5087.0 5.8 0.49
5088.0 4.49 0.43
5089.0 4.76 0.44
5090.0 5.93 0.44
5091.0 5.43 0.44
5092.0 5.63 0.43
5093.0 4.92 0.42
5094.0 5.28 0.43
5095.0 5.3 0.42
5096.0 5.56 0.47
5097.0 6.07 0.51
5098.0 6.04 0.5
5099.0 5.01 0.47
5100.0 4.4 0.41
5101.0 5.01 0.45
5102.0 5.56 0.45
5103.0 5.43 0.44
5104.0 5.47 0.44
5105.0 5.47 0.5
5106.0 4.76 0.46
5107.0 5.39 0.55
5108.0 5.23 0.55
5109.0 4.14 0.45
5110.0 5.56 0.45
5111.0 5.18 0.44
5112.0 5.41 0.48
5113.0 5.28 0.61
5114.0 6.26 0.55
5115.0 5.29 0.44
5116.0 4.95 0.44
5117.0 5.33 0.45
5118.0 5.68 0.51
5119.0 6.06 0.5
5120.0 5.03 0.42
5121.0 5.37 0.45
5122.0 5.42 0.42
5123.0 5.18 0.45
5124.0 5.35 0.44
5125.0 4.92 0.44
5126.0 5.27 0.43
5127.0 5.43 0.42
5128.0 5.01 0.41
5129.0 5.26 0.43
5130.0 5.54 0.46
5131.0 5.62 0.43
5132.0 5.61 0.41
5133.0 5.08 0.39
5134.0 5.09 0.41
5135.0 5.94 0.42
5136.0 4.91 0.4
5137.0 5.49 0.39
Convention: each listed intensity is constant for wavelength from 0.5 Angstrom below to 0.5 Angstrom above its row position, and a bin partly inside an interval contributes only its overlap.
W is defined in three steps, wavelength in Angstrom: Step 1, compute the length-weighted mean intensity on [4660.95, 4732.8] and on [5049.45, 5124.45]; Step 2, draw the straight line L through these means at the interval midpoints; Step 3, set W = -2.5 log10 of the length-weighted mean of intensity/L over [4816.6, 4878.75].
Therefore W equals 0.026 mag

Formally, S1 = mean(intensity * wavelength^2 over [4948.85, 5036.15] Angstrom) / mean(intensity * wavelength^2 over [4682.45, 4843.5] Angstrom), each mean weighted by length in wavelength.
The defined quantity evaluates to 1.3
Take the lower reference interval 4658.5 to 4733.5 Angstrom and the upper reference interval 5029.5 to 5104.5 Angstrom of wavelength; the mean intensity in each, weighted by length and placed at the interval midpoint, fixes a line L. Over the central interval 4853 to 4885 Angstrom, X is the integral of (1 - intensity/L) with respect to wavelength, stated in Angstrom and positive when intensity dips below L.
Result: 1.5 Angstrom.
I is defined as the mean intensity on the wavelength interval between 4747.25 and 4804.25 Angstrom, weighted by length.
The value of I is 5.58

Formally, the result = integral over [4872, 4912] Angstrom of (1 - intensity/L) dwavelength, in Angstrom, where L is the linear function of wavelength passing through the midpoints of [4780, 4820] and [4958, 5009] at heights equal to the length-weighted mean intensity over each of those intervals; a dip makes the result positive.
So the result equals 6.2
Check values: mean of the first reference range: 5.78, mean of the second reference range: 6.88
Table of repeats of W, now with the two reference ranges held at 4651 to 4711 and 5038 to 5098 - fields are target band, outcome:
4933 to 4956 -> -0.09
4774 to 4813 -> -0.07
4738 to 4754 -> -0.01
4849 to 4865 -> 0.04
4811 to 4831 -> -0.06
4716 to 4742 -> -0.05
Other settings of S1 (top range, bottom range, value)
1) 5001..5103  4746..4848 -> 1.18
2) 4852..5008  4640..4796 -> 1.17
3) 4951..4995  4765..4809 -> 1.16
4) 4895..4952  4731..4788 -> 1.07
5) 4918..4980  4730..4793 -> 1.16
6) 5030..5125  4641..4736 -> 1.12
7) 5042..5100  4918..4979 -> 0.94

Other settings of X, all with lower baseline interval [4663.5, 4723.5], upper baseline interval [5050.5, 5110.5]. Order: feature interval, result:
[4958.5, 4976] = -3.5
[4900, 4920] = -0.7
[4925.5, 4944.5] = -0.2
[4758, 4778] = -0.5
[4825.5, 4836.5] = -0.4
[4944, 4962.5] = -4.5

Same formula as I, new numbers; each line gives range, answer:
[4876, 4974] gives 5.72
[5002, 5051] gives 6.56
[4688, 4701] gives 5.42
